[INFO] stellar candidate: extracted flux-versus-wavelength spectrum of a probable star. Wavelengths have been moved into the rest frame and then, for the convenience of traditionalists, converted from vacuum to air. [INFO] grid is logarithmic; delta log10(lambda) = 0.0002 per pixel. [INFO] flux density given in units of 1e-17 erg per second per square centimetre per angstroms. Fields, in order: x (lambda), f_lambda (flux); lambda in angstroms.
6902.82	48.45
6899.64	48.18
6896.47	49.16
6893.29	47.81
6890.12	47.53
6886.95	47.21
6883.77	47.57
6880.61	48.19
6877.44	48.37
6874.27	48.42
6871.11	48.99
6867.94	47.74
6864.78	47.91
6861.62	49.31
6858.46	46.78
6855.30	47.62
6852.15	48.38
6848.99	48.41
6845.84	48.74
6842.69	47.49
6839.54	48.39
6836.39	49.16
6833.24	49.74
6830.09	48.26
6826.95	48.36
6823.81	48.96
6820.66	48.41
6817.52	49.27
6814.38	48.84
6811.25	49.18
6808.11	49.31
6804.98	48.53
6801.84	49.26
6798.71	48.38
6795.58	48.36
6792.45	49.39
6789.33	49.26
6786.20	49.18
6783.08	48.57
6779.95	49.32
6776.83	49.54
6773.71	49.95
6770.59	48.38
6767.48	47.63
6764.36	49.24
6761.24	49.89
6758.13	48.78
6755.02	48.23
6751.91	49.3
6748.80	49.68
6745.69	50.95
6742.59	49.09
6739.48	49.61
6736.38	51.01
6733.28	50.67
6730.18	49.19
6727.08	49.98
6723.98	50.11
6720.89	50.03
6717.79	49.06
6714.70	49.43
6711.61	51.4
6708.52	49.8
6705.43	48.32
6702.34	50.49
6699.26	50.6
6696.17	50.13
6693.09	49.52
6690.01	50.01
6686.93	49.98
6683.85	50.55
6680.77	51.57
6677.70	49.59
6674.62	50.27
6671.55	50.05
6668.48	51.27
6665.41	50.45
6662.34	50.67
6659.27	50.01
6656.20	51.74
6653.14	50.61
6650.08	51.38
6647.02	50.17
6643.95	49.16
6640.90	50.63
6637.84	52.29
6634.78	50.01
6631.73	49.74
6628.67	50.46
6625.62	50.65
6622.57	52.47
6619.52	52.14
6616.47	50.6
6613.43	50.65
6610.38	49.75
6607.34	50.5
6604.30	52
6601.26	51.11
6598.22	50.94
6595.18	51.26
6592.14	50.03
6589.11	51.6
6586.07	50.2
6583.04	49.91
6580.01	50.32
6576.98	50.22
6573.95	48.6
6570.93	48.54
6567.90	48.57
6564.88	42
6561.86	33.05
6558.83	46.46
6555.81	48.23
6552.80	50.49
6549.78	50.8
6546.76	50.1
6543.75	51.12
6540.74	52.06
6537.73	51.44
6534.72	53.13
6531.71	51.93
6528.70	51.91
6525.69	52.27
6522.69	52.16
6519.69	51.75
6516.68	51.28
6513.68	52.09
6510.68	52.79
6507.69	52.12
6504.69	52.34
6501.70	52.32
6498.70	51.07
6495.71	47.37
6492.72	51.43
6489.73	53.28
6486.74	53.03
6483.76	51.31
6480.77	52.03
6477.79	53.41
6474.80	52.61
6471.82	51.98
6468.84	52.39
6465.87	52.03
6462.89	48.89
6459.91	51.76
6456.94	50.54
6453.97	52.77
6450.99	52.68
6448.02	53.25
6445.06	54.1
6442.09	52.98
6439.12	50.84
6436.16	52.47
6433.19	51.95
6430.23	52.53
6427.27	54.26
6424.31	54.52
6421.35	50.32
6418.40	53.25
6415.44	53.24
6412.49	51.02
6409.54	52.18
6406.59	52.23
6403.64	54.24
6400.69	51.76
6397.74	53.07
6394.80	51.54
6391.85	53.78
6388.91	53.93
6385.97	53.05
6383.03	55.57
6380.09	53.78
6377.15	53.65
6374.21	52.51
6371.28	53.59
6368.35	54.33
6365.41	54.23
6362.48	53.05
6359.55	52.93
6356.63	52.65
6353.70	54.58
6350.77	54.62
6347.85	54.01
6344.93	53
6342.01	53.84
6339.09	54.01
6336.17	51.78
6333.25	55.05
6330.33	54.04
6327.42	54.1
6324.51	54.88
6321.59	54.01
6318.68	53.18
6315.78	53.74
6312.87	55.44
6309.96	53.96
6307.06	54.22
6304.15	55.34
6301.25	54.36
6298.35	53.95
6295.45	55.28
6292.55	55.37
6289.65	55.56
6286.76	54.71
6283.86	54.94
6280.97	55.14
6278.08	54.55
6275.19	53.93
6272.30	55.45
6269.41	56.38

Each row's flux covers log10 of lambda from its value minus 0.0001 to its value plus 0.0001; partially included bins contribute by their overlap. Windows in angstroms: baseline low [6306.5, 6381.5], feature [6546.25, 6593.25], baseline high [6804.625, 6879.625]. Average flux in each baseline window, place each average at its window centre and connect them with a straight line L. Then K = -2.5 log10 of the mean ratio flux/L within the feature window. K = 0.07 mag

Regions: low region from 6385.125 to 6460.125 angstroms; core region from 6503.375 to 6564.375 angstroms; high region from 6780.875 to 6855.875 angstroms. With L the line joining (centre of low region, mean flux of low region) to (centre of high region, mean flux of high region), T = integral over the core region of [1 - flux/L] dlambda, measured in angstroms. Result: 1.57 angstroms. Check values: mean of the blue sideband 52.6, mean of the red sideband 48.7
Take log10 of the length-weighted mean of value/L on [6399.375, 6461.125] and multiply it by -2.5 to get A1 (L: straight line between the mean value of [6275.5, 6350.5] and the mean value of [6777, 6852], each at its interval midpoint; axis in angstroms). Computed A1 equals 0.01 mag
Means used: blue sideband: 54.3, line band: 52.5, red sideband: 48.8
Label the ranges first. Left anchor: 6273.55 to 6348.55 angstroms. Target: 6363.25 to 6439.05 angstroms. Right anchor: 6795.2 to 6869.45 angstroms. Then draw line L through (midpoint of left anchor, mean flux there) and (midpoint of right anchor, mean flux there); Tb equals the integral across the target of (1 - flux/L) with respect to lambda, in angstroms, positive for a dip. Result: 0.4 angstroms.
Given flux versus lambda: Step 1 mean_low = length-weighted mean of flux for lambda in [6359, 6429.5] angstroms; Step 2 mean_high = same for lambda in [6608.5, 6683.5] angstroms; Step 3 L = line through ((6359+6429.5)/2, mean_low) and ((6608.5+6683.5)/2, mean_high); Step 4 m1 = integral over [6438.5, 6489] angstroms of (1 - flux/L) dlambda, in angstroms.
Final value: 0.3 angstroms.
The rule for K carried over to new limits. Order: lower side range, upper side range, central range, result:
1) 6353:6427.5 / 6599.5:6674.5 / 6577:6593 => 0.02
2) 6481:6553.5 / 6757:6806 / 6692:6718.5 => 0.00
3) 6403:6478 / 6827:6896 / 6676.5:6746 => -0.01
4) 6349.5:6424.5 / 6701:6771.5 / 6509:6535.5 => -0.01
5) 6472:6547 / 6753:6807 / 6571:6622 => 0.01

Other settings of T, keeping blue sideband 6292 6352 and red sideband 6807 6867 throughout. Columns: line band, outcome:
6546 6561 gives 0.92 angstroms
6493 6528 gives 0.35 angstroms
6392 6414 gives 0.38 angstroms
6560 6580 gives 2.29 angstroms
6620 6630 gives -0.09 angstroms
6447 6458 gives 0.09 angstroms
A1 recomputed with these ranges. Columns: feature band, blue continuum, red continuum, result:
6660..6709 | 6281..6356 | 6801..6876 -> 0.00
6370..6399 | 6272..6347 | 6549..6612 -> -0.01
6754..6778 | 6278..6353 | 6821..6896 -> 0.01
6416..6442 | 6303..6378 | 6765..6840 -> 0.01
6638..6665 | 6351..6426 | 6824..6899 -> 0.00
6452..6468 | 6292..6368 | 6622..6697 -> 0.03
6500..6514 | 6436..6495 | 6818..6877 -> -0.01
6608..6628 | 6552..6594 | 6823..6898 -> -0.07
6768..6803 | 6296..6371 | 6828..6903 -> 0.00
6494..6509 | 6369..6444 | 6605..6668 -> 0.02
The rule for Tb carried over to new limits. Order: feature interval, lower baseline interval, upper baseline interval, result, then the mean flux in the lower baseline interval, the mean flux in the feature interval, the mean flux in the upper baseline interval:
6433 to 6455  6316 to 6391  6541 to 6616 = -0.3 angstroms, 53.8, 52.6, 49.1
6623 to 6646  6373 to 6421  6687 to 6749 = 0.1 angstroms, 53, 50.5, 50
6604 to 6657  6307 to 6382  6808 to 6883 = 0.0 angstroms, 53.8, 50.8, 48.5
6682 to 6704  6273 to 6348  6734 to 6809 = 0.0 angstroms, 54.3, 50.2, 49.2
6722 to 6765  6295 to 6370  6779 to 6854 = -0.1 angstroms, 54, 49.7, 48.8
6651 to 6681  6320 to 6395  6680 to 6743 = -0.1 angstroms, 53.7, 50.6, 50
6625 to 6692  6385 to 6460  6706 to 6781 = -0.1 angstroms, 52.6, 50.5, 49.6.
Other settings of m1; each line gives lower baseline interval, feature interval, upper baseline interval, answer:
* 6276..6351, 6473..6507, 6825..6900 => 0.4 angstroms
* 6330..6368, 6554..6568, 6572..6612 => 2.1 angstroms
